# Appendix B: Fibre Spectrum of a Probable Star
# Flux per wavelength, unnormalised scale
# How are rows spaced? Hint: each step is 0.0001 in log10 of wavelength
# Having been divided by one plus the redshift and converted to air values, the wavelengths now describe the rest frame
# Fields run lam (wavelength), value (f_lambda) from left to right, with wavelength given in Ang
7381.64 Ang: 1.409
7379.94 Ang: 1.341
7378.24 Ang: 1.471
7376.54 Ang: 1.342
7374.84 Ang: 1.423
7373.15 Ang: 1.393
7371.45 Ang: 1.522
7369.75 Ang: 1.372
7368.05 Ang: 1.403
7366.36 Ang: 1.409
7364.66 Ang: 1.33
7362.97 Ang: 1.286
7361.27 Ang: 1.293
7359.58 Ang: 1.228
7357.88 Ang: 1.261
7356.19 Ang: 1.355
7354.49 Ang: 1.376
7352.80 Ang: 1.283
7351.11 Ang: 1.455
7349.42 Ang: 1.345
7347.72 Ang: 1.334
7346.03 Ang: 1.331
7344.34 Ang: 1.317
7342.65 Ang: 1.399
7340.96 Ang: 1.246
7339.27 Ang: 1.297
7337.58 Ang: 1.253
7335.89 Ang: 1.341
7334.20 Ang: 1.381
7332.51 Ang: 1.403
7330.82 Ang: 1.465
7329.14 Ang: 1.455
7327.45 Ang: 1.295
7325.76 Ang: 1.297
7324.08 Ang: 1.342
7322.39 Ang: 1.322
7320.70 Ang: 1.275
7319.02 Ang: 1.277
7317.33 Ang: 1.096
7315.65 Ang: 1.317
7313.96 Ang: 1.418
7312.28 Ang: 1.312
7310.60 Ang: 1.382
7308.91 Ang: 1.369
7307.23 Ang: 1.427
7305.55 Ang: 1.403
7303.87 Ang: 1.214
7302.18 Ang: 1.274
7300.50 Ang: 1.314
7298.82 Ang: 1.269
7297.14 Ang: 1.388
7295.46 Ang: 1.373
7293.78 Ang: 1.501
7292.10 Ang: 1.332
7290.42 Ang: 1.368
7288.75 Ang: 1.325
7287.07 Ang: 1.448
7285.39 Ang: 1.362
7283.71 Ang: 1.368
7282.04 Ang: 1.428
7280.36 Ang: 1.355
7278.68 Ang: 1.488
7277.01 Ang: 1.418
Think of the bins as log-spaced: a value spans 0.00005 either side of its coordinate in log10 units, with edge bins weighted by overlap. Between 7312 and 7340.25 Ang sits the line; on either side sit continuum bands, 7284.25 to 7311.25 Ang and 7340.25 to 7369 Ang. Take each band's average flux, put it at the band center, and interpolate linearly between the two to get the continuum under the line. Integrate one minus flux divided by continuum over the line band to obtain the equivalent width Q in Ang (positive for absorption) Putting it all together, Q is 0.42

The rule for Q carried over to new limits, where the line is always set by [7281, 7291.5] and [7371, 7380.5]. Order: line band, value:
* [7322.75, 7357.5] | 1.3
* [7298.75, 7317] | 0.8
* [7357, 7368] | 0.8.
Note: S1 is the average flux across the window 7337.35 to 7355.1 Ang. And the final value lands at 1.33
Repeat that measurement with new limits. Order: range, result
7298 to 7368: 1.33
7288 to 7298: 1.38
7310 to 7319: 1.3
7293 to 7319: 1.33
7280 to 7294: 1.38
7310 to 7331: 1.32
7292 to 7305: 1.33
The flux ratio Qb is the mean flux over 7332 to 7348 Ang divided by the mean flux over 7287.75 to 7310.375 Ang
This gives 1.0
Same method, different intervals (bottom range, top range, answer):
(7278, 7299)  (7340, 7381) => 0.98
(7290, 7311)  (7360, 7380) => 1.02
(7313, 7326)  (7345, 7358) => 1.04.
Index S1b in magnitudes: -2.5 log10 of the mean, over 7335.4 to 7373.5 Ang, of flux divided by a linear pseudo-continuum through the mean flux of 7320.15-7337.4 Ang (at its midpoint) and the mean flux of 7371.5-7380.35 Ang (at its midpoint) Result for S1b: 0.04 mag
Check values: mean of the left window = 1.35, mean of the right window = 1.41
